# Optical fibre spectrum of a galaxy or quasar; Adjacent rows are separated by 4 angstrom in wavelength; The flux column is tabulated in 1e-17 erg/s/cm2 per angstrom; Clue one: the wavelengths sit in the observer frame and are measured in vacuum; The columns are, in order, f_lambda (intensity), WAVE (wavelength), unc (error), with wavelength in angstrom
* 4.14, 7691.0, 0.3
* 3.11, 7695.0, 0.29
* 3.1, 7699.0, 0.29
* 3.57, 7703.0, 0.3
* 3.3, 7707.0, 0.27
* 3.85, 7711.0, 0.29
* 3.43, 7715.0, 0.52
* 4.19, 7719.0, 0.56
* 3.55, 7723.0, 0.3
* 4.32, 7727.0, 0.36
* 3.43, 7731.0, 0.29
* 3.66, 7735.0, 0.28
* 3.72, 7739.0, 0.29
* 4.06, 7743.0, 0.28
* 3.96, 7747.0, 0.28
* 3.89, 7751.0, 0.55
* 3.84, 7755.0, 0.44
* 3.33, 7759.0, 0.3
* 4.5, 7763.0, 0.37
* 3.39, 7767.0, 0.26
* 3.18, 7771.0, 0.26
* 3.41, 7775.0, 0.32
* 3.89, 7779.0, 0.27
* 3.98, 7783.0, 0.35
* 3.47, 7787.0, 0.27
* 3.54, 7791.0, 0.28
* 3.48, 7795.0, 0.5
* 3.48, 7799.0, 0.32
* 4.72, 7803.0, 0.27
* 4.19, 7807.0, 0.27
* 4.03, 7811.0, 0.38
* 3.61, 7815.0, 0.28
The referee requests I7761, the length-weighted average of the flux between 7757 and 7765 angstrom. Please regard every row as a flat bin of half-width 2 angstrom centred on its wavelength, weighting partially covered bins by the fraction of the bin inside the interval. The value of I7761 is 3.92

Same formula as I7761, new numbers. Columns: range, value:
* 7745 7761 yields 3.75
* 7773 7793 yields 3.66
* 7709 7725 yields 3.75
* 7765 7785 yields 3.57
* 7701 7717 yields 3.54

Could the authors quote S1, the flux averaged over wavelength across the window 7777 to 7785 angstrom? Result 3.94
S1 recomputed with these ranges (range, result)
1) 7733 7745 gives 3.81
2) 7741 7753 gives 3.97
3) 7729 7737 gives 3.54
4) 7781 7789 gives 3.73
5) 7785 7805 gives 3.74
